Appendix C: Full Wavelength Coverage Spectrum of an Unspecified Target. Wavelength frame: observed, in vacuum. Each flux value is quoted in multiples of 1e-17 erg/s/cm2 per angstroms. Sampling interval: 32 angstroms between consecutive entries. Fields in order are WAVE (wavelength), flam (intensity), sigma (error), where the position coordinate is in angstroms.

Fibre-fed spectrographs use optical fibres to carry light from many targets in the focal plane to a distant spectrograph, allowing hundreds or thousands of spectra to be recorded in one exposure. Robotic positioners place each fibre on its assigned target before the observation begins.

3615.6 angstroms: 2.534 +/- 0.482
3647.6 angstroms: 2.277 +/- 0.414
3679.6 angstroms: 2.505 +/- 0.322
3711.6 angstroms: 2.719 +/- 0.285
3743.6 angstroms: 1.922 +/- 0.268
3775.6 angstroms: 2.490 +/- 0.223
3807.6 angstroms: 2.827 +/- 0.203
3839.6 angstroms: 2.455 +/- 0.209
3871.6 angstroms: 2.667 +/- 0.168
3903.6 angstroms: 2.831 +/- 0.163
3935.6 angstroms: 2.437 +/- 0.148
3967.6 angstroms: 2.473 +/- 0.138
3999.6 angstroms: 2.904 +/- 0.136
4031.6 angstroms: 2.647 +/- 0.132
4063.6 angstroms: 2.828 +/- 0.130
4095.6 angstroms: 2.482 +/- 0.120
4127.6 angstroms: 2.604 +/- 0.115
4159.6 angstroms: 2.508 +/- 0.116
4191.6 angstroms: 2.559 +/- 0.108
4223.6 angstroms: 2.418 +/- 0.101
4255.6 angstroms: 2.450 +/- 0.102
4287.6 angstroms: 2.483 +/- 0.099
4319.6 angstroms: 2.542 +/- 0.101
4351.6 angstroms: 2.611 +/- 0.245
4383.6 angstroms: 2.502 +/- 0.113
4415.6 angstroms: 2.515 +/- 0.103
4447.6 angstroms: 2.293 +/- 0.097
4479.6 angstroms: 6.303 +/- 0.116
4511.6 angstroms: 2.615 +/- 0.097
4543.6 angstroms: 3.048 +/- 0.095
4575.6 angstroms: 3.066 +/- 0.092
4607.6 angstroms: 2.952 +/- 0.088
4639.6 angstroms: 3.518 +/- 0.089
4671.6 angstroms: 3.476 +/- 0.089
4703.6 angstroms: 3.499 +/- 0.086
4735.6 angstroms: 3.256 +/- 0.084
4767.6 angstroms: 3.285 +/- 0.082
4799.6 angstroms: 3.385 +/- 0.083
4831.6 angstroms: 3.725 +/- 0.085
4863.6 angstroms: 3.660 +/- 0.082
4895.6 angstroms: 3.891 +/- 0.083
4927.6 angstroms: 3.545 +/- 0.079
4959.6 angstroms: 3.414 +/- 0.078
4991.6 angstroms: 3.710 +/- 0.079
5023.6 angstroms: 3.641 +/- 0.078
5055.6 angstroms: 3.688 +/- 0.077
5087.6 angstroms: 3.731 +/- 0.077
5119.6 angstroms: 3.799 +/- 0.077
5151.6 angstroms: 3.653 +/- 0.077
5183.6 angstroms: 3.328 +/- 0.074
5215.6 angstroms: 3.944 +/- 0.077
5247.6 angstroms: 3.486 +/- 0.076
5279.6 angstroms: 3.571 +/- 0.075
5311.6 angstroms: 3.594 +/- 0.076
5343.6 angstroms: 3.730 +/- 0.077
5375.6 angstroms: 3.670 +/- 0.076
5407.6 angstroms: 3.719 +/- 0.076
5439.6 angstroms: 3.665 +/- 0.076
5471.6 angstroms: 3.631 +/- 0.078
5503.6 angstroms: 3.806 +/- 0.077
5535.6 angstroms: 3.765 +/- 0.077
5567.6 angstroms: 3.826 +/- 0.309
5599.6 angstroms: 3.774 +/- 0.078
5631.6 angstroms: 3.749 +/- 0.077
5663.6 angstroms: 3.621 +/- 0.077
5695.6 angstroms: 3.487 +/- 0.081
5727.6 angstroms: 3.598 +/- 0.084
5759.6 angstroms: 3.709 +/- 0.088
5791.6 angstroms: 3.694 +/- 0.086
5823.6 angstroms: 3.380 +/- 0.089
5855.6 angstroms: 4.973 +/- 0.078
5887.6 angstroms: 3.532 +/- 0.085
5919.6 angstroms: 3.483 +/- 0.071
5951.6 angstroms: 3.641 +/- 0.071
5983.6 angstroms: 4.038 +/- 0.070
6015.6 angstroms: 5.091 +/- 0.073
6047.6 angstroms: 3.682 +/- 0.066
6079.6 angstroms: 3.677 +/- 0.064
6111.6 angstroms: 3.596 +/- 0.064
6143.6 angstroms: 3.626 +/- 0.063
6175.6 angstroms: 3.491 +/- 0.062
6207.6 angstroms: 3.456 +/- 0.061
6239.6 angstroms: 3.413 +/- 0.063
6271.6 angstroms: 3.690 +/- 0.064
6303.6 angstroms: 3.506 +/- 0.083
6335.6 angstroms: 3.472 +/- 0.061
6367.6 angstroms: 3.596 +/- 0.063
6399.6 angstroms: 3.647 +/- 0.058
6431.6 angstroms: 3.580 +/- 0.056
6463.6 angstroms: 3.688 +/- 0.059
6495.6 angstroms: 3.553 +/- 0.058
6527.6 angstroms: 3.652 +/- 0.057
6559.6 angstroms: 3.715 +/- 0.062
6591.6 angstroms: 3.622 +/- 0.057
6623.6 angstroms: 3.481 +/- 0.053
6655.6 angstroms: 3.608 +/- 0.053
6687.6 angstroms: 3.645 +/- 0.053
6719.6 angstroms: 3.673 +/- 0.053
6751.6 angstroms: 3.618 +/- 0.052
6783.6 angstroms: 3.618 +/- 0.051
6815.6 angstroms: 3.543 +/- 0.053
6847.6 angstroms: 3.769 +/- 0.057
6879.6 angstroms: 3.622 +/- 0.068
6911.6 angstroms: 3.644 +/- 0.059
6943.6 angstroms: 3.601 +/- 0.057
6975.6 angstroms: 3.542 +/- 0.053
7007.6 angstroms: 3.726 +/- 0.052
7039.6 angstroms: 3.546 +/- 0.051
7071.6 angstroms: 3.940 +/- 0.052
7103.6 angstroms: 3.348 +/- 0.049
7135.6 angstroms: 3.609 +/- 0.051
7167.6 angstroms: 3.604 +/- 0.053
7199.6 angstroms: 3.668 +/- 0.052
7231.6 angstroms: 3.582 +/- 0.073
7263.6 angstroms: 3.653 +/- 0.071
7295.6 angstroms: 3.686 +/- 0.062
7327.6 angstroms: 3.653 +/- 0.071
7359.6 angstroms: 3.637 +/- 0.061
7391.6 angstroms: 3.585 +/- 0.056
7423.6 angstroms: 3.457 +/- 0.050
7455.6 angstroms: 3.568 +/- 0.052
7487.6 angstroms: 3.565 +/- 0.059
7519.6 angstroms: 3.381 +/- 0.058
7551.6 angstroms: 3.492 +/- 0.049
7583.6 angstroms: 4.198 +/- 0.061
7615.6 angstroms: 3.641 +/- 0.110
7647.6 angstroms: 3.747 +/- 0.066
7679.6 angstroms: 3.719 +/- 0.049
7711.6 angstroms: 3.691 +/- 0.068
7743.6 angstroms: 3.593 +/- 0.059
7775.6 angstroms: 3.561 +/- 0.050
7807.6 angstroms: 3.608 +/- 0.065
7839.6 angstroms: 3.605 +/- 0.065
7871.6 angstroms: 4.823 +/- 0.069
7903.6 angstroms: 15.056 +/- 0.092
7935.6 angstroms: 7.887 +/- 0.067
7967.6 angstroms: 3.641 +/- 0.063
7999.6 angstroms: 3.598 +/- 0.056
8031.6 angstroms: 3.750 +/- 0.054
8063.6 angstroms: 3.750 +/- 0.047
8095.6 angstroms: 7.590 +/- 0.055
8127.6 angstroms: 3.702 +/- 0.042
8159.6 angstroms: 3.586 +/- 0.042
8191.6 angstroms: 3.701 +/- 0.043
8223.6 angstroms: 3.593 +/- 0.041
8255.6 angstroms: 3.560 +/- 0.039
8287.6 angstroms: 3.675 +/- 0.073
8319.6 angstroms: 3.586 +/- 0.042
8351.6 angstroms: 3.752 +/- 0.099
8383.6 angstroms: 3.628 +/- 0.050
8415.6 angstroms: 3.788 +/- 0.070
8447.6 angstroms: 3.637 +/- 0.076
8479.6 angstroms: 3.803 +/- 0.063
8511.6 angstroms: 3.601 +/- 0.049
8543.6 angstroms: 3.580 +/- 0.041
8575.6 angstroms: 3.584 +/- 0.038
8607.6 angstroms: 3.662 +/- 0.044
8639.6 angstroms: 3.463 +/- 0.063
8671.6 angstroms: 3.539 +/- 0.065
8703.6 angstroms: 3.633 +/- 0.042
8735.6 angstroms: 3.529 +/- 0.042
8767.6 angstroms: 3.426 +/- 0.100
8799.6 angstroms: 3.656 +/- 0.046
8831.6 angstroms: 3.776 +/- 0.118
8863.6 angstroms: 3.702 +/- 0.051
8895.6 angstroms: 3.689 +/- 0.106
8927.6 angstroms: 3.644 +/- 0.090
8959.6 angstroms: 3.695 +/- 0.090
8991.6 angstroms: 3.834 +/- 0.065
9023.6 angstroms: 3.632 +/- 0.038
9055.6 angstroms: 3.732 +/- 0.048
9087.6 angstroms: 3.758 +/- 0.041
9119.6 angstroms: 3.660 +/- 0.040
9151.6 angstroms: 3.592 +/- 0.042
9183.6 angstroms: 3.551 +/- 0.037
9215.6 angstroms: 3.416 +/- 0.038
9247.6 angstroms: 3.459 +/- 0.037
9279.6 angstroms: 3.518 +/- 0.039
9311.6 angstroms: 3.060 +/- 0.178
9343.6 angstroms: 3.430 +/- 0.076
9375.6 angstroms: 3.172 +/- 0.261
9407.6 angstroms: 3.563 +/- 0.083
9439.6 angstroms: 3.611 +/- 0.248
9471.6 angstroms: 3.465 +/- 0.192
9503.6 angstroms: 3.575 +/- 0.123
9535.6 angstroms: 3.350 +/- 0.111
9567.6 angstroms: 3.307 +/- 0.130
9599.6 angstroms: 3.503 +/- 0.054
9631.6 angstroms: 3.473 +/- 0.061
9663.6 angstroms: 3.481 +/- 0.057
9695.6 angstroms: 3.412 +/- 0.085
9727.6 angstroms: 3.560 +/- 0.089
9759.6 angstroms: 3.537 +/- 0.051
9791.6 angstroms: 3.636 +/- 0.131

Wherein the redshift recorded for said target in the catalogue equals 0.204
